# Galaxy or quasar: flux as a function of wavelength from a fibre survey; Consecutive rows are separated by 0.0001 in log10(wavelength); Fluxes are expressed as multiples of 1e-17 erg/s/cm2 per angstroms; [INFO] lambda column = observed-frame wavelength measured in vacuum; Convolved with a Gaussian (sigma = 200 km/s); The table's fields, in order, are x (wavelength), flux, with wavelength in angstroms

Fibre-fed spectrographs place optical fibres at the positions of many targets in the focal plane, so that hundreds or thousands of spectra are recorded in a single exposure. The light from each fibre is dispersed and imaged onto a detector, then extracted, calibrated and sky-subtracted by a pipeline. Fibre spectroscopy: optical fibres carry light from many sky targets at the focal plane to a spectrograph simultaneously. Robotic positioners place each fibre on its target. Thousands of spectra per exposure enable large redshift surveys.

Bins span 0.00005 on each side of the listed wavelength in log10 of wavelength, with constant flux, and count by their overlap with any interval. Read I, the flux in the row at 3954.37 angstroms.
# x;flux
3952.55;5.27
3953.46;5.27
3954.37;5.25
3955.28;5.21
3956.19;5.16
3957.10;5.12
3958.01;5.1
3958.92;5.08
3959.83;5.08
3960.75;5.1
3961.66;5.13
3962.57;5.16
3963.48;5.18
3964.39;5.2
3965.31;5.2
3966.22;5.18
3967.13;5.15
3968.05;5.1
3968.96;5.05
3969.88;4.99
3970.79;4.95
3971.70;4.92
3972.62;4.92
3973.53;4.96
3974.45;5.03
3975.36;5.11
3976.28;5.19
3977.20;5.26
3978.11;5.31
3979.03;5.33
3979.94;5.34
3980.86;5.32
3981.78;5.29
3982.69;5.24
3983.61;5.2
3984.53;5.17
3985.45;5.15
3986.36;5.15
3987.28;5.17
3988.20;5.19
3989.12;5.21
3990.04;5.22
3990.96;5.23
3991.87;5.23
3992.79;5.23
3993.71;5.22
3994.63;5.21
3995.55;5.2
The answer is 5.25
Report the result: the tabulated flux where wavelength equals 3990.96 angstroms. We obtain 5.23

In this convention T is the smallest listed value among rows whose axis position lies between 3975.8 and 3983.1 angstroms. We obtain 5.19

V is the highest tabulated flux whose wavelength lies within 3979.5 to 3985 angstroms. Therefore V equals 5.34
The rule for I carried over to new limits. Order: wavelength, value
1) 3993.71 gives 5.22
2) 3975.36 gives 5.11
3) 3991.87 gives 5.23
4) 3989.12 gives 5.21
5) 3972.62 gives 4.92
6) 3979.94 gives 5.34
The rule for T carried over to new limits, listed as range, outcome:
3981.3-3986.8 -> 5.15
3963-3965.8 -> 5.18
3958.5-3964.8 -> 5.08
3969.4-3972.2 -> 4.92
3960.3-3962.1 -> 5.1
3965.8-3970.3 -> 4.99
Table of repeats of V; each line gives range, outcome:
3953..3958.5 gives 5.27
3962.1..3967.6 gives 5.2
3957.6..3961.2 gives 5.1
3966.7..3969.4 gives 5.15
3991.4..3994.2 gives 5.23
